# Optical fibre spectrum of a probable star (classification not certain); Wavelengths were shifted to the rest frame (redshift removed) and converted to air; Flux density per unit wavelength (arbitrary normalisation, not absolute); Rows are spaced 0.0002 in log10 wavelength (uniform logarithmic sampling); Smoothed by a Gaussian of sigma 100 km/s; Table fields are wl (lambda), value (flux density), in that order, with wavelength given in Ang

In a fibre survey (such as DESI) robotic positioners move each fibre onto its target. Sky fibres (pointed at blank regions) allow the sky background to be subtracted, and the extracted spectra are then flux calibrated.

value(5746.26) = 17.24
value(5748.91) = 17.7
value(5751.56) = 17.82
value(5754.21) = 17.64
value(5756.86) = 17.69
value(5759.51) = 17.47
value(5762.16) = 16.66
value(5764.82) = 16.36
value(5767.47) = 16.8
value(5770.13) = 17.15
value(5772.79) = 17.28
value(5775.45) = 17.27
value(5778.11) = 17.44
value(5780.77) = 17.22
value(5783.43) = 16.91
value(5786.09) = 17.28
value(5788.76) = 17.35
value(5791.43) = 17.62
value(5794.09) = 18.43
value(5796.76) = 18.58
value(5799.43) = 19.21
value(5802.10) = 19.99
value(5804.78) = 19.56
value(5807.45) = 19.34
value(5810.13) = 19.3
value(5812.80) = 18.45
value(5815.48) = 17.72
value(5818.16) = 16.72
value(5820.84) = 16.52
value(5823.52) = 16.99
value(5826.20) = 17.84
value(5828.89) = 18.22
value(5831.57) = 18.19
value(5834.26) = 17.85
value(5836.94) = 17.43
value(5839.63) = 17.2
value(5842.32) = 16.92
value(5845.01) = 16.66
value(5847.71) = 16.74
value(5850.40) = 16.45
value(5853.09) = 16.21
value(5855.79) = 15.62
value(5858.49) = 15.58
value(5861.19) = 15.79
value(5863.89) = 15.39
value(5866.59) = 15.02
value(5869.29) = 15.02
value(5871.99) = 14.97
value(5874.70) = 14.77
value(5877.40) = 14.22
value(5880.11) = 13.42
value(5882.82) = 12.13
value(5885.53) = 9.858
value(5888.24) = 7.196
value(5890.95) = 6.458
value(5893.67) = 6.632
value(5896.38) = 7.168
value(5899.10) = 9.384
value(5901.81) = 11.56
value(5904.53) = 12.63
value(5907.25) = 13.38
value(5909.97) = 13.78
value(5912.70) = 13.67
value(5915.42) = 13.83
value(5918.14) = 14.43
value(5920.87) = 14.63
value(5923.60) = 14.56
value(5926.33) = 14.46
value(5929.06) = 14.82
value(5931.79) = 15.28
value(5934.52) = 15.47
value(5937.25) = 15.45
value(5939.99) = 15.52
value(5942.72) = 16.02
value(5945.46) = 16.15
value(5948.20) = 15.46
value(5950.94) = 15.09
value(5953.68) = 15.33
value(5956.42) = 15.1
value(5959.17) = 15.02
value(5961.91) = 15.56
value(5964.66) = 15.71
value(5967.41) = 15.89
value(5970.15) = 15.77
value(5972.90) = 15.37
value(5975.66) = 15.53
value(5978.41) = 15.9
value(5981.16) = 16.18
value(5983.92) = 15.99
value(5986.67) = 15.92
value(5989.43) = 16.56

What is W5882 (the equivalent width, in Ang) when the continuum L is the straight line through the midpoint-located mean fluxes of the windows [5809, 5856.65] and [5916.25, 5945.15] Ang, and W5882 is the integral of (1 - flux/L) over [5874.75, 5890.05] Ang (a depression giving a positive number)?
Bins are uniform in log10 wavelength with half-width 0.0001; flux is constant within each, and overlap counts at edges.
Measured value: 4.4 Ang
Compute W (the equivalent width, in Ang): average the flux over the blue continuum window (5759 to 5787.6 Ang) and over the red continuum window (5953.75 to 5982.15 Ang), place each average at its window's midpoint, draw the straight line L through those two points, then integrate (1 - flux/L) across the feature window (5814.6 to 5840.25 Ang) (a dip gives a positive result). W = -1.3 Ang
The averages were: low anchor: 17.1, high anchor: 15.6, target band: 17.5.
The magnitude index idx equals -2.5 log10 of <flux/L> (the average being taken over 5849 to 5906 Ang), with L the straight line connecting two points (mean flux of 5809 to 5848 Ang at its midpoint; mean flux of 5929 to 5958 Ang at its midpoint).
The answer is 0.30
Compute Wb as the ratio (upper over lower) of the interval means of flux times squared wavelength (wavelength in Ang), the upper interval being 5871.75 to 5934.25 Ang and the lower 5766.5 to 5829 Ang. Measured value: 0.7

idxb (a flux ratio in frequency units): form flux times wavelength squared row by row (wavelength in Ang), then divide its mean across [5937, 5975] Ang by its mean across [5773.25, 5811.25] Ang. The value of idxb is 0.9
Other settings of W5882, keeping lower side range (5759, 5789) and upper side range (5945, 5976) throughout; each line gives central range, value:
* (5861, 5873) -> 0.8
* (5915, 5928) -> 1.1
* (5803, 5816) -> -1.7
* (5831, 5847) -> -0.8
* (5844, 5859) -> 0.2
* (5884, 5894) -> 5.2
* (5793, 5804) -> -1.4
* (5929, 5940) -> 0.3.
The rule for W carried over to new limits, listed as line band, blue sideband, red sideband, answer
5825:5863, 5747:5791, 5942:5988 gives -0.6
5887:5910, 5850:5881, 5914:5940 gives 8.3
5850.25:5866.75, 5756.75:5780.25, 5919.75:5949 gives 0.4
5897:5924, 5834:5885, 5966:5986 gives 4.6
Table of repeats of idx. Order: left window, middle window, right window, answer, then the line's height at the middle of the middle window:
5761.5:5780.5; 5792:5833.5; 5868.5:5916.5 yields -0.21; 15.2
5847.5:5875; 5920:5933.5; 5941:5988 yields 0.06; 15.6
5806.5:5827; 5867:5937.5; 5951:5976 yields 0.28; 16.4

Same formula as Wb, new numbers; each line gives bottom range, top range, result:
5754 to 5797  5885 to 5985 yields 0.84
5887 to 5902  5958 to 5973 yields 2.04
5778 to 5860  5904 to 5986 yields 0.90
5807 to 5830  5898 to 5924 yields 0.76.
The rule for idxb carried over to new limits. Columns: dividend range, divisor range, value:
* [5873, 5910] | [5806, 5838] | 0.62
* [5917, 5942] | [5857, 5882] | 1.03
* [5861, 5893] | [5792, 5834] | 0.70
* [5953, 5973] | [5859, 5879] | 1.06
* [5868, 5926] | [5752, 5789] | 0.74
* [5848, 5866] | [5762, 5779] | 0.96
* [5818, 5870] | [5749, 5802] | 0.97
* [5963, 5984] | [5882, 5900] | 1.96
